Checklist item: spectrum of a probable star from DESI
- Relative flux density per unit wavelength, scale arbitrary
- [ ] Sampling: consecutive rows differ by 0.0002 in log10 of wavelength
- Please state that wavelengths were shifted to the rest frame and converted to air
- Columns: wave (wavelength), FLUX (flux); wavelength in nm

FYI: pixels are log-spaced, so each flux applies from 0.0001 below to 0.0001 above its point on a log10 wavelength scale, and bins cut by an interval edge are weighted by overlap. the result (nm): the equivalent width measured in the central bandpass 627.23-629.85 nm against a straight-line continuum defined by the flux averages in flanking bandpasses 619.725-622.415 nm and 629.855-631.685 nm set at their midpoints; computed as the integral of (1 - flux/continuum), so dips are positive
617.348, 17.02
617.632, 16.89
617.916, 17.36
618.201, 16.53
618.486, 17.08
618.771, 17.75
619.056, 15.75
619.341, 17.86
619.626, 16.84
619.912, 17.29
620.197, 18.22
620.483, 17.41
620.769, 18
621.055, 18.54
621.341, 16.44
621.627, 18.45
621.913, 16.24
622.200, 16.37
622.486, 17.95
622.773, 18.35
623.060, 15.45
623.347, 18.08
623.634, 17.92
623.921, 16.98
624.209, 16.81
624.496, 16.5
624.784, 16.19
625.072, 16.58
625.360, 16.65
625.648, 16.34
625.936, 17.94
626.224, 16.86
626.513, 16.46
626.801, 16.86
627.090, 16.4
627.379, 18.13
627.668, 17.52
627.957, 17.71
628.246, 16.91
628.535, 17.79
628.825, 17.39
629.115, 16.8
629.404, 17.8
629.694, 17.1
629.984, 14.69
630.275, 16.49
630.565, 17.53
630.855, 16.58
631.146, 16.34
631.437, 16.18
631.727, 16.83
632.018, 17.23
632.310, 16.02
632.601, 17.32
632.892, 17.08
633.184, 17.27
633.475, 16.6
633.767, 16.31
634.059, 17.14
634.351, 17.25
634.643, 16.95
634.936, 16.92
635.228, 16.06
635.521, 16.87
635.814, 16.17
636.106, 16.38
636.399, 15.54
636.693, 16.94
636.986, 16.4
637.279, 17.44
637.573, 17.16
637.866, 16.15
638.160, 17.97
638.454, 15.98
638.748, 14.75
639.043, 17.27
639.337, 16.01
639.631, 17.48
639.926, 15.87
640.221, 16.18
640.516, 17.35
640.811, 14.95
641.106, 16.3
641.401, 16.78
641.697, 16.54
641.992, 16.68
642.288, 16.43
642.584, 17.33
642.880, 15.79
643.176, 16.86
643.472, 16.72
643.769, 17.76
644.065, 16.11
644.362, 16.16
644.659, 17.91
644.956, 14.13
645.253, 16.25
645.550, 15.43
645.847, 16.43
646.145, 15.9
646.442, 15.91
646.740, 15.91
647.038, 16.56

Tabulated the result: -0.13 nm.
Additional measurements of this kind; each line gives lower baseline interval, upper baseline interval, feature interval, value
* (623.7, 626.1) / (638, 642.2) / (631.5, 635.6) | -0.061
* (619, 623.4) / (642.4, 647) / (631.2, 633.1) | 0.010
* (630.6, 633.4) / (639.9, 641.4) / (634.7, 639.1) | -0.016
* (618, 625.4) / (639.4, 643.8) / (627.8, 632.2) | 0.008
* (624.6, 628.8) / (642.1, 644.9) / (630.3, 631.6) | 0.023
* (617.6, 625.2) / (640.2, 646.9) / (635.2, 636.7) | 0.031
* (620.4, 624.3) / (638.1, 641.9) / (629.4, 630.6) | 0.030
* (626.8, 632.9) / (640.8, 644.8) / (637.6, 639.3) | 0.030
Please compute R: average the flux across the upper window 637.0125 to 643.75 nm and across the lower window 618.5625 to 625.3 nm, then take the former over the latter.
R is 0.96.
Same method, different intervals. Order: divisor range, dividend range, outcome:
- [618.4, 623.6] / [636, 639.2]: 0.95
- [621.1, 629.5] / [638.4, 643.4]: 0.96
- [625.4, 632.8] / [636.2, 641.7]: 0.97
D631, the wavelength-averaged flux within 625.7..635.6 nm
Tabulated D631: 16.9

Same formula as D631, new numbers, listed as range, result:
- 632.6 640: 16.7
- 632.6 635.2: 16.9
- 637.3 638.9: 16.5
